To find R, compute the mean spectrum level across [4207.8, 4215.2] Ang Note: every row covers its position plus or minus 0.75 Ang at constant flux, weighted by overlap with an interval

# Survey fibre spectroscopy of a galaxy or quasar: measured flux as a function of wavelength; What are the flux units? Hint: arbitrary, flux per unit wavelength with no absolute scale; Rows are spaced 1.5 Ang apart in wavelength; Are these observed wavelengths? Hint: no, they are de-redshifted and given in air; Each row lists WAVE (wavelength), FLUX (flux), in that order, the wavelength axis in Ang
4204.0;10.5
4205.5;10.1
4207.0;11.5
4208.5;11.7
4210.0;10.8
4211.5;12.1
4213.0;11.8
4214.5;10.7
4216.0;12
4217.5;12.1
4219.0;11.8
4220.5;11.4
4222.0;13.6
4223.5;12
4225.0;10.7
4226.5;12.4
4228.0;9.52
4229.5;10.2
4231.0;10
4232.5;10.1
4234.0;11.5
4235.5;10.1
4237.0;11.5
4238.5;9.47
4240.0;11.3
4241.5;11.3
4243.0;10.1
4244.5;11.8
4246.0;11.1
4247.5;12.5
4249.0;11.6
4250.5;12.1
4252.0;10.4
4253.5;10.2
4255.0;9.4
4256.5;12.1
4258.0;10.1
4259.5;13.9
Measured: 11.4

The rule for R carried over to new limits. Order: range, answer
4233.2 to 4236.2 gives 10.8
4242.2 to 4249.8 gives 11.4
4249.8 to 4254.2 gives 10.9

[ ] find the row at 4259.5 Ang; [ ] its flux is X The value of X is 13.9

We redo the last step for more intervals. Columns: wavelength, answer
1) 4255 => 9.4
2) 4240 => 11.3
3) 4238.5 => 9.47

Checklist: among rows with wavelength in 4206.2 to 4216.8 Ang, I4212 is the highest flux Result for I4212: 12.1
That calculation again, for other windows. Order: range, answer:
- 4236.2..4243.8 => 11.5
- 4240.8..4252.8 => 12.5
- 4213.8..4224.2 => 13.6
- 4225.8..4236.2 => 12.4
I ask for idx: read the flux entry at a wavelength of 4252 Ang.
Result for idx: 10.4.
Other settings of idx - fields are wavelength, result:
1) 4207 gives 11.5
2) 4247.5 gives 12.5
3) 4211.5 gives 12.1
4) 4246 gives 11.1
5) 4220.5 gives 11.4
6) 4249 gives 11.6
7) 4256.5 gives 12.1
